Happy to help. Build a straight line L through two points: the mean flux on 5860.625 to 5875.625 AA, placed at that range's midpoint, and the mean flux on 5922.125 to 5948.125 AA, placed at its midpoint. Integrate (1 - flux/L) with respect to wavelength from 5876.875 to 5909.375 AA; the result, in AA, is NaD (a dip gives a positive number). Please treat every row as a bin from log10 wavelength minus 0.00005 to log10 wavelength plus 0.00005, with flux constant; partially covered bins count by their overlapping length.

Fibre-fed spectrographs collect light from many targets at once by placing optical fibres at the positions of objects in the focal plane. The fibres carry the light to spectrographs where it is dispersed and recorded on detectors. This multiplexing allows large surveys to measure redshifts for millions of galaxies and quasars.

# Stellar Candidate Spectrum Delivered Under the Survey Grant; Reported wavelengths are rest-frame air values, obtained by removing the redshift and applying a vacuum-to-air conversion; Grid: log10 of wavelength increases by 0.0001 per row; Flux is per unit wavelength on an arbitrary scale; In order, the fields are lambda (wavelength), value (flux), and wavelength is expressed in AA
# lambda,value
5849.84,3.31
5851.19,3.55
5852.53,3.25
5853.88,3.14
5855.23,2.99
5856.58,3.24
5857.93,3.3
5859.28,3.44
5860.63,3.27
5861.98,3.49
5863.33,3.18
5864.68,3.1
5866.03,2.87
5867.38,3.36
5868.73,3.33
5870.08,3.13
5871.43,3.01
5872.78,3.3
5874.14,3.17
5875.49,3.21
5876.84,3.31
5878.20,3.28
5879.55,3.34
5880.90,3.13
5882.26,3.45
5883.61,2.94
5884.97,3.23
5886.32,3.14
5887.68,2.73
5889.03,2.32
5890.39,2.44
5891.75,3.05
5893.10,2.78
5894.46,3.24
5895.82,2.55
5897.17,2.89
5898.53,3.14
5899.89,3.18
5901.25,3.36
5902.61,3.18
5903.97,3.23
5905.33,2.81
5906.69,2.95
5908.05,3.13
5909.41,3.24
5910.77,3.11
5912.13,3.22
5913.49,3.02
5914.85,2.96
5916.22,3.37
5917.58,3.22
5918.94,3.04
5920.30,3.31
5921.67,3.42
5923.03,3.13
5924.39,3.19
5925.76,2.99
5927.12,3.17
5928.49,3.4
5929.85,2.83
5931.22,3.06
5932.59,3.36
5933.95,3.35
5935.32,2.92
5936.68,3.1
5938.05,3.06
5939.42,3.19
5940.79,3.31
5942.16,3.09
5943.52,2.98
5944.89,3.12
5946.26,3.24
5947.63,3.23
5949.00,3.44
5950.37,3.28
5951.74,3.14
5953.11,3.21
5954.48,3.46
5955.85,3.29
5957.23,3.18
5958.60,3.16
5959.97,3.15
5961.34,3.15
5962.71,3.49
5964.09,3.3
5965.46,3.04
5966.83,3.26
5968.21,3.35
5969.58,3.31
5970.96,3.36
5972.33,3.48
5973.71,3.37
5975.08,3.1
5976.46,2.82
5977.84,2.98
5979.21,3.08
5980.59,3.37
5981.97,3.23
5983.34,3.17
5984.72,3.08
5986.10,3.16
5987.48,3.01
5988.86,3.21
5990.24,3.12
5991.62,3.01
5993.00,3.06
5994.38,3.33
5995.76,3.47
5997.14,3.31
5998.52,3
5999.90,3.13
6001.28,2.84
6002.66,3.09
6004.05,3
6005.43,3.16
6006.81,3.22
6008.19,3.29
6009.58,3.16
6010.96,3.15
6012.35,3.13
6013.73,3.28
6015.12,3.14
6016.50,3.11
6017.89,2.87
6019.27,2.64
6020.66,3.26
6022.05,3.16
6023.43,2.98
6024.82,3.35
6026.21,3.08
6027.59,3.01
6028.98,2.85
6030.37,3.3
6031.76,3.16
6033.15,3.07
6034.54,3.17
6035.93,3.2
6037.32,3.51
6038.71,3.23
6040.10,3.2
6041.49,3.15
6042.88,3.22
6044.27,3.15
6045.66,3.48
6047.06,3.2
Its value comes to 1.5 AA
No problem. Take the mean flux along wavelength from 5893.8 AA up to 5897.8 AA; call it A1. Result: 2.9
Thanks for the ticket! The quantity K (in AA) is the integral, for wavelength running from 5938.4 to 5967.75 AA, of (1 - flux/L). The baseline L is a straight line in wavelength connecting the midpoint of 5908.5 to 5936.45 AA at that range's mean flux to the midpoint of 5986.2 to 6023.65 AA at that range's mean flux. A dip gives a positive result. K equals -0.71 AA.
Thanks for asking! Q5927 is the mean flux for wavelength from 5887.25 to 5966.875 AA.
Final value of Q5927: 3.12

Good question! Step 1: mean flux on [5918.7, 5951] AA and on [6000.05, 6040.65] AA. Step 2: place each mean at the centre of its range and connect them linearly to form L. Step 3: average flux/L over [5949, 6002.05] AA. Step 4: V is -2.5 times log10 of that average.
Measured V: -0.02 mag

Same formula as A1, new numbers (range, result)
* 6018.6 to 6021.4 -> 2.95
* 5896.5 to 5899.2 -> 3.01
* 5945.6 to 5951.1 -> 3.3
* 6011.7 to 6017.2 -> 3.17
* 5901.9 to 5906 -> 3.07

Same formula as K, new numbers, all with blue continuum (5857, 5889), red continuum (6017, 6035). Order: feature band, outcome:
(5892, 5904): 0.44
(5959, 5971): -0.56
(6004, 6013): -0.26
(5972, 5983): -0.22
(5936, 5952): -0.26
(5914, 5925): -0.18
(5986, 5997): -0.30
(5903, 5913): 0.19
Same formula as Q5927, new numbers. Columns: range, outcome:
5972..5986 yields 3.16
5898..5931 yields 3.15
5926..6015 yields 3.18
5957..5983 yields 3.22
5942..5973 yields 3.25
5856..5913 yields 3.11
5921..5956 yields 3.19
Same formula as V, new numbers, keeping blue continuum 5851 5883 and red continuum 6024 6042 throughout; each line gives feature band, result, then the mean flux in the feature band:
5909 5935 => 0.01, 3.17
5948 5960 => -0.02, 3.26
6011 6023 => 0.04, 3.08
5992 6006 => 0.02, 3.14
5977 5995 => 0.02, 3.14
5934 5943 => 0.03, 3.13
